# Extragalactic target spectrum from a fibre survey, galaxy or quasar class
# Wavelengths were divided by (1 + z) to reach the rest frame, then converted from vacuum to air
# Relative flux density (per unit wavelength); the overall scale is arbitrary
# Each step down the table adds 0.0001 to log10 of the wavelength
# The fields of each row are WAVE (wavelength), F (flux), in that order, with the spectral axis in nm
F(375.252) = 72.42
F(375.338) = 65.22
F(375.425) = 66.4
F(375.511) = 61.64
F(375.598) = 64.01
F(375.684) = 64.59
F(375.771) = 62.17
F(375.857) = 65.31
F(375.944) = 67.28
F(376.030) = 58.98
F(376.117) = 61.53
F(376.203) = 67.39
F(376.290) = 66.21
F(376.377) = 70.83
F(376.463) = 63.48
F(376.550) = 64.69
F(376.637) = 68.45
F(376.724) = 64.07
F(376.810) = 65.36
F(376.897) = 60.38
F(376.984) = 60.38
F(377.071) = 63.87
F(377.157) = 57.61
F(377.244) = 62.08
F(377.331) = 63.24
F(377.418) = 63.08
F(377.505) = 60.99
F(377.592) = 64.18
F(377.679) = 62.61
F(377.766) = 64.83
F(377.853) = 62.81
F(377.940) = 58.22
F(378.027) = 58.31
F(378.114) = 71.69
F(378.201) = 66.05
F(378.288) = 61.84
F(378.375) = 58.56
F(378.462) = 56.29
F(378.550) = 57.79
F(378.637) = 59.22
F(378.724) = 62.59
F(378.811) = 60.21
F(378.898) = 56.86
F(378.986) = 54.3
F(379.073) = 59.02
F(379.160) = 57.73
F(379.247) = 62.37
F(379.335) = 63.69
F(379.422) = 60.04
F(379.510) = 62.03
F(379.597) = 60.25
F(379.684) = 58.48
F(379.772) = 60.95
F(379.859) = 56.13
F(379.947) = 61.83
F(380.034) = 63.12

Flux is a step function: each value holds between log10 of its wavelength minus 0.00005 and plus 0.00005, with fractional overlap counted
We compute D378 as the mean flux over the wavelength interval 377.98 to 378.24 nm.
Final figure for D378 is 65.3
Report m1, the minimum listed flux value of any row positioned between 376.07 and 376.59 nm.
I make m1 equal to 61.53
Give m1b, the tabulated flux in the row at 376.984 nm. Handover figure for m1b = 60.38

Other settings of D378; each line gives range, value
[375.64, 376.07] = 63.8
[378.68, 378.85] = 61.6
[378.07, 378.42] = 64.6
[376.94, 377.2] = 60.7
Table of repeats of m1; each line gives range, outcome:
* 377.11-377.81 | 57.61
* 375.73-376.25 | 58.98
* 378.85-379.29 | 54.3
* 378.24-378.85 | 56.29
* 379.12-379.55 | 57.73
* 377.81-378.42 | 58.22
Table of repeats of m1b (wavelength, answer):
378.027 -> 58.31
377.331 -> 63.24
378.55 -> 57.79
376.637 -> 68.45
